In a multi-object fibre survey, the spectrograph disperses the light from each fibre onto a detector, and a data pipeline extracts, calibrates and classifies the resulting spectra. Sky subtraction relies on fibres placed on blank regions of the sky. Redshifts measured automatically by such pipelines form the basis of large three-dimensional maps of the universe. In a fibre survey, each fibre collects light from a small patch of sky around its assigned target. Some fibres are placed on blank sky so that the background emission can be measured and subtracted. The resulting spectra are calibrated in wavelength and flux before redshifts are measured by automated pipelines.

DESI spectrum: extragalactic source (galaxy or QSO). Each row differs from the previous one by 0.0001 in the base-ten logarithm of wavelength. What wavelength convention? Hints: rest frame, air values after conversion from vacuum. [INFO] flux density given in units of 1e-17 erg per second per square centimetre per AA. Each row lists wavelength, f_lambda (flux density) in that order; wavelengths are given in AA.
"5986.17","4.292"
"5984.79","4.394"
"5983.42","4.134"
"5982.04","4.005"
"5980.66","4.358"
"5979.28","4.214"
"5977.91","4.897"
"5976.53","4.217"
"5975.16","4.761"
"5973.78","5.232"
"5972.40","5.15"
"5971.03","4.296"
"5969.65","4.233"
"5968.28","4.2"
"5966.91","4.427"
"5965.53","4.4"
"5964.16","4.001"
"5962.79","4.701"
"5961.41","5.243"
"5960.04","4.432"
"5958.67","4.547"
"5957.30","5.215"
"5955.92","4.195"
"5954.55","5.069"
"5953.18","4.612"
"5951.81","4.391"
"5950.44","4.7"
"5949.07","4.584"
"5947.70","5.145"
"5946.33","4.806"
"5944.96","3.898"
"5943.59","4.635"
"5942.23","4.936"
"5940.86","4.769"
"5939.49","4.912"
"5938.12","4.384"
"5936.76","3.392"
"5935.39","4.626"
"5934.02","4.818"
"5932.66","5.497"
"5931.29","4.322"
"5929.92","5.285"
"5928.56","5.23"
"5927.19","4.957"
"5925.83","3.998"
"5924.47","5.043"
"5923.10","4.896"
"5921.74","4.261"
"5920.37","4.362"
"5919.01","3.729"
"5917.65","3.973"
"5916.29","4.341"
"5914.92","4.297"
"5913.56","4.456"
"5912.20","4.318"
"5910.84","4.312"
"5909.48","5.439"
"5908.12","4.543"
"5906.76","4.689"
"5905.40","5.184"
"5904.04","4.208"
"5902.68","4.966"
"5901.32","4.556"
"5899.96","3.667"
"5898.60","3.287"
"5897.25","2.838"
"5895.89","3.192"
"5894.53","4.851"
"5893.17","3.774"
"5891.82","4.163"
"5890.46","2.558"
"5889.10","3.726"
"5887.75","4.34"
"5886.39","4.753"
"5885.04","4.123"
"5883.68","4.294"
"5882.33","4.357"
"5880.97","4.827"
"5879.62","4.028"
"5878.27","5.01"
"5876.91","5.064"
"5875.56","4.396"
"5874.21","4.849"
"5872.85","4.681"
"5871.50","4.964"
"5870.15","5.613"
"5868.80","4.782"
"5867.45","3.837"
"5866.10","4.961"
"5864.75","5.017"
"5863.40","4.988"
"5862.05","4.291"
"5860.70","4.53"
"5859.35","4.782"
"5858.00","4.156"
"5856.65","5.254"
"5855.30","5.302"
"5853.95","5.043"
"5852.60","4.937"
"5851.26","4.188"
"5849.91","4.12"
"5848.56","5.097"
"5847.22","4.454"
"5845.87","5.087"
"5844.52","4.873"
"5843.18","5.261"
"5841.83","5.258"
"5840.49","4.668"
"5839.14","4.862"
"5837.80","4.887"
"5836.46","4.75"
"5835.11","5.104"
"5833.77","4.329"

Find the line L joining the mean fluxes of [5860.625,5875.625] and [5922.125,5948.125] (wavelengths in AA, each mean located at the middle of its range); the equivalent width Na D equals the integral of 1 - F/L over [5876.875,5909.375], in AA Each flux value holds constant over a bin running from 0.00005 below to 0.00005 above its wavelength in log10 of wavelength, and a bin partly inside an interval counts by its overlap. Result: 3.6 AA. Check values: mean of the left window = 4.77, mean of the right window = 4.7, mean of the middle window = 4.21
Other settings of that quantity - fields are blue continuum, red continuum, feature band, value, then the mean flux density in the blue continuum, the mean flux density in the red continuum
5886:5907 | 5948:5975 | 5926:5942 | -1.32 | 4.02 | 4.62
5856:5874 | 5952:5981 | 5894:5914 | 1.70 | 4.76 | 4.59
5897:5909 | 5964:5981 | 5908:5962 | -2.76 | 4.29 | 4.51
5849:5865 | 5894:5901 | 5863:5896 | -2.96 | 4.71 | 3.59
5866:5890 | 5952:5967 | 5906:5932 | 0.22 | 4.56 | 4.62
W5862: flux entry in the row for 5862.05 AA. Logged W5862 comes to 4.291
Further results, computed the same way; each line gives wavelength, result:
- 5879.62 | 4.028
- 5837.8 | 4.887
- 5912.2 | 4.318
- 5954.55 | 5.069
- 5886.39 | 4.753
